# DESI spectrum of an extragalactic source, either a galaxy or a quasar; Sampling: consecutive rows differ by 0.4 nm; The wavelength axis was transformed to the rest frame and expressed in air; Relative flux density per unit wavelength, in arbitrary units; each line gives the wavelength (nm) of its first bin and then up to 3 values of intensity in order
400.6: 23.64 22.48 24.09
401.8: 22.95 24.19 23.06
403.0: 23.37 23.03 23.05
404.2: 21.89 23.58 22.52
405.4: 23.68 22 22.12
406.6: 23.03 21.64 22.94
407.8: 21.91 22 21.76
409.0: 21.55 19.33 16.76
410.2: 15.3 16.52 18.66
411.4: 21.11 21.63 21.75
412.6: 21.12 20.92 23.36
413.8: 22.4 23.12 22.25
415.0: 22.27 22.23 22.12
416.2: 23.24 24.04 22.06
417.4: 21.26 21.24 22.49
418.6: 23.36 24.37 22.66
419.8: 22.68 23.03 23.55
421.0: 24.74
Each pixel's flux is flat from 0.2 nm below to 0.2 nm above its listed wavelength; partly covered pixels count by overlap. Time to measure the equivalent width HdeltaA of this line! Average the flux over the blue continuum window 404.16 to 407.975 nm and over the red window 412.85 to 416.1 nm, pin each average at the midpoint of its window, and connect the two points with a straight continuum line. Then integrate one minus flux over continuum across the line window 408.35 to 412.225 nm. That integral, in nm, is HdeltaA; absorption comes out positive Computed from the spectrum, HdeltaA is 0.54 nm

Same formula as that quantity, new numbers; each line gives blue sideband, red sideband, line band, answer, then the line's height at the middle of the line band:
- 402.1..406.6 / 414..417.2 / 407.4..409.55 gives 0.12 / 22.8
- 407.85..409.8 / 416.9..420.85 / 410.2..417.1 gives 0.07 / 21.7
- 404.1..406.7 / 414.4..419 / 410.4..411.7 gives 0.21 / 22.6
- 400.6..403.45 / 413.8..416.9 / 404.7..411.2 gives 0.65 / 23.1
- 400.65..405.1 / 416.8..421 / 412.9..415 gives 0.04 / 22.9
